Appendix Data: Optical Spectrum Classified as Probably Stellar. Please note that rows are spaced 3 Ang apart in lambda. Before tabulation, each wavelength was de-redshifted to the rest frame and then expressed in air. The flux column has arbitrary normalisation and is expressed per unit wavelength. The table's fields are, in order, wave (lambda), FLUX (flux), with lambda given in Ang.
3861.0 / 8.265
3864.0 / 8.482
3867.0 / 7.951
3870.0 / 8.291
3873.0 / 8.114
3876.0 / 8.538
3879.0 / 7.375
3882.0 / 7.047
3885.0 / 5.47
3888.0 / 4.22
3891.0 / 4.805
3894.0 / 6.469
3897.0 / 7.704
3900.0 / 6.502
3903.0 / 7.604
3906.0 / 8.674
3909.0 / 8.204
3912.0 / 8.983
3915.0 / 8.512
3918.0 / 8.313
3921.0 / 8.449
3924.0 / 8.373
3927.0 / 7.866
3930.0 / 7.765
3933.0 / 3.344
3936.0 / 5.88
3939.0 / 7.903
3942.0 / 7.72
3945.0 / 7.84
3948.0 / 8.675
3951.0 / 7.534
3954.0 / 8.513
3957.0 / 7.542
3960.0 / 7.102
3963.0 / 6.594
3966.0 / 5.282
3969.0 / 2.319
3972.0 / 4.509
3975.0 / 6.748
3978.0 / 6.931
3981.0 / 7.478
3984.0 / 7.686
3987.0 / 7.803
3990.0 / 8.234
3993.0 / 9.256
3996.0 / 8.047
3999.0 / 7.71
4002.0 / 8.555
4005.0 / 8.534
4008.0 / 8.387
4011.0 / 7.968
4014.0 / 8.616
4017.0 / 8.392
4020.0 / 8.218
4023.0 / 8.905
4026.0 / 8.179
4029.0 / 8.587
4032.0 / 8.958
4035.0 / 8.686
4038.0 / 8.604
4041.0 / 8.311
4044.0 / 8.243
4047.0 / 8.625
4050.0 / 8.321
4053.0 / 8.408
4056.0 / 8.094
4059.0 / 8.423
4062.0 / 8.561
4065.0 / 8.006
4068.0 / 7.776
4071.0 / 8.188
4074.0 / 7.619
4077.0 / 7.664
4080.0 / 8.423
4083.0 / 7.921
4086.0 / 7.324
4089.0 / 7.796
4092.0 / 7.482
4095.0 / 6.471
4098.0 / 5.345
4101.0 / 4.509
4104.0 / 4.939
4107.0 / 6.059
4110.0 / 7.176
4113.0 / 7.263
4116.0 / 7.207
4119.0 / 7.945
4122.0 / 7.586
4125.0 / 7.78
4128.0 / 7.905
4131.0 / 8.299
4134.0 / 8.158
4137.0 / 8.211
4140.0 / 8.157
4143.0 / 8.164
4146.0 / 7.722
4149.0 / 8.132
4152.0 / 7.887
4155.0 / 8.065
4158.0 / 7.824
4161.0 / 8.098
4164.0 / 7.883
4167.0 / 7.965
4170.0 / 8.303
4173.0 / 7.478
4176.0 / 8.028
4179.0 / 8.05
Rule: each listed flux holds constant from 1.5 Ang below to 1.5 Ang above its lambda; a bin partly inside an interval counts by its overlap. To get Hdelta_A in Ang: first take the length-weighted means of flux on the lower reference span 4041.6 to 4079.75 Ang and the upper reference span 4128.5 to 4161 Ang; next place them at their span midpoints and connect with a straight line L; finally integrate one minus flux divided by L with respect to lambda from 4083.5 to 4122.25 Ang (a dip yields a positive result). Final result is 6.7 Ang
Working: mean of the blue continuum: 8.17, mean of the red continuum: 8.06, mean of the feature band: 6.7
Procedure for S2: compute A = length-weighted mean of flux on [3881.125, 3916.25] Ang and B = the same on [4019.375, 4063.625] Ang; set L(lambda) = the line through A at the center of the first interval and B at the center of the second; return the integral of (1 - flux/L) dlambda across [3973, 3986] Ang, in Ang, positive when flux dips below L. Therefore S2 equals 1.2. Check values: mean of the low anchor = 7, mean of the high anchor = 8.48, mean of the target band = 7.13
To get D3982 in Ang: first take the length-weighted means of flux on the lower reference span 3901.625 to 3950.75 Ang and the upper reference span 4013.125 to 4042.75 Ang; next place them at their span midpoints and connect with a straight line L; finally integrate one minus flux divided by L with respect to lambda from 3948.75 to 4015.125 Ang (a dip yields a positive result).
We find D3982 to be 6.9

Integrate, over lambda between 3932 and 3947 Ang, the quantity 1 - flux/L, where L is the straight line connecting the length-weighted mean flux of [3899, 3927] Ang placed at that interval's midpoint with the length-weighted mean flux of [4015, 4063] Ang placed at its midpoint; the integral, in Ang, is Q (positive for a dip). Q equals 2.8 Ang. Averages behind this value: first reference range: 8.19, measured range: 6.72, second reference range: 8.47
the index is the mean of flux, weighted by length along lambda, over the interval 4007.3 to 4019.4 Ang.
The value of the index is 8.33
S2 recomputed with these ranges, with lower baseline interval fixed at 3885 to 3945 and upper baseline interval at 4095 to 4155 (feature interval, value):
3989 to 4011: -3.4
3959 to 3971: 3.3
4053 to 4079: -2.9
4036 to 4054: -2.9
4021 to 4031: -1.8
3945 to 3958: -1.5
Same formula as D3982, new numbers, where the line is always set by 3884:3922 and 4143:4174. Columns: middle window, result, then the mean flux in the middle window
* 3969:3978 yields 2.6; 5.29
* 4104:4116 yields 1.8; 6.64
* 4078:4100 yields 1.6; 7.2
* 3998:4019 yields -2.2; 8.32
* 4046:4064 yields -1.7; 8.39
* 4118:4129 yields 0.1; 7.79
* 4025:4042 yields -2.2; 8.57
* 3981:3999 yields -1.5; 8.1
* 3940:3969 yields 0.8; 7.17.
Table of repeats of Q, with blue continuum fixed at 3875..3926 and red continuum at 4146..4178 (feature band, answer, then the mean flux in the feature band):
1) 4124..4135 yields -0.22 Ang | 8.04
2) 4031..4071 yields -3.47 Ang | 8.37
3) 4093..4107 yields 4.19 Ang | 5.47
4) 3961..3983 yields 5.13 Ang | 5.77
